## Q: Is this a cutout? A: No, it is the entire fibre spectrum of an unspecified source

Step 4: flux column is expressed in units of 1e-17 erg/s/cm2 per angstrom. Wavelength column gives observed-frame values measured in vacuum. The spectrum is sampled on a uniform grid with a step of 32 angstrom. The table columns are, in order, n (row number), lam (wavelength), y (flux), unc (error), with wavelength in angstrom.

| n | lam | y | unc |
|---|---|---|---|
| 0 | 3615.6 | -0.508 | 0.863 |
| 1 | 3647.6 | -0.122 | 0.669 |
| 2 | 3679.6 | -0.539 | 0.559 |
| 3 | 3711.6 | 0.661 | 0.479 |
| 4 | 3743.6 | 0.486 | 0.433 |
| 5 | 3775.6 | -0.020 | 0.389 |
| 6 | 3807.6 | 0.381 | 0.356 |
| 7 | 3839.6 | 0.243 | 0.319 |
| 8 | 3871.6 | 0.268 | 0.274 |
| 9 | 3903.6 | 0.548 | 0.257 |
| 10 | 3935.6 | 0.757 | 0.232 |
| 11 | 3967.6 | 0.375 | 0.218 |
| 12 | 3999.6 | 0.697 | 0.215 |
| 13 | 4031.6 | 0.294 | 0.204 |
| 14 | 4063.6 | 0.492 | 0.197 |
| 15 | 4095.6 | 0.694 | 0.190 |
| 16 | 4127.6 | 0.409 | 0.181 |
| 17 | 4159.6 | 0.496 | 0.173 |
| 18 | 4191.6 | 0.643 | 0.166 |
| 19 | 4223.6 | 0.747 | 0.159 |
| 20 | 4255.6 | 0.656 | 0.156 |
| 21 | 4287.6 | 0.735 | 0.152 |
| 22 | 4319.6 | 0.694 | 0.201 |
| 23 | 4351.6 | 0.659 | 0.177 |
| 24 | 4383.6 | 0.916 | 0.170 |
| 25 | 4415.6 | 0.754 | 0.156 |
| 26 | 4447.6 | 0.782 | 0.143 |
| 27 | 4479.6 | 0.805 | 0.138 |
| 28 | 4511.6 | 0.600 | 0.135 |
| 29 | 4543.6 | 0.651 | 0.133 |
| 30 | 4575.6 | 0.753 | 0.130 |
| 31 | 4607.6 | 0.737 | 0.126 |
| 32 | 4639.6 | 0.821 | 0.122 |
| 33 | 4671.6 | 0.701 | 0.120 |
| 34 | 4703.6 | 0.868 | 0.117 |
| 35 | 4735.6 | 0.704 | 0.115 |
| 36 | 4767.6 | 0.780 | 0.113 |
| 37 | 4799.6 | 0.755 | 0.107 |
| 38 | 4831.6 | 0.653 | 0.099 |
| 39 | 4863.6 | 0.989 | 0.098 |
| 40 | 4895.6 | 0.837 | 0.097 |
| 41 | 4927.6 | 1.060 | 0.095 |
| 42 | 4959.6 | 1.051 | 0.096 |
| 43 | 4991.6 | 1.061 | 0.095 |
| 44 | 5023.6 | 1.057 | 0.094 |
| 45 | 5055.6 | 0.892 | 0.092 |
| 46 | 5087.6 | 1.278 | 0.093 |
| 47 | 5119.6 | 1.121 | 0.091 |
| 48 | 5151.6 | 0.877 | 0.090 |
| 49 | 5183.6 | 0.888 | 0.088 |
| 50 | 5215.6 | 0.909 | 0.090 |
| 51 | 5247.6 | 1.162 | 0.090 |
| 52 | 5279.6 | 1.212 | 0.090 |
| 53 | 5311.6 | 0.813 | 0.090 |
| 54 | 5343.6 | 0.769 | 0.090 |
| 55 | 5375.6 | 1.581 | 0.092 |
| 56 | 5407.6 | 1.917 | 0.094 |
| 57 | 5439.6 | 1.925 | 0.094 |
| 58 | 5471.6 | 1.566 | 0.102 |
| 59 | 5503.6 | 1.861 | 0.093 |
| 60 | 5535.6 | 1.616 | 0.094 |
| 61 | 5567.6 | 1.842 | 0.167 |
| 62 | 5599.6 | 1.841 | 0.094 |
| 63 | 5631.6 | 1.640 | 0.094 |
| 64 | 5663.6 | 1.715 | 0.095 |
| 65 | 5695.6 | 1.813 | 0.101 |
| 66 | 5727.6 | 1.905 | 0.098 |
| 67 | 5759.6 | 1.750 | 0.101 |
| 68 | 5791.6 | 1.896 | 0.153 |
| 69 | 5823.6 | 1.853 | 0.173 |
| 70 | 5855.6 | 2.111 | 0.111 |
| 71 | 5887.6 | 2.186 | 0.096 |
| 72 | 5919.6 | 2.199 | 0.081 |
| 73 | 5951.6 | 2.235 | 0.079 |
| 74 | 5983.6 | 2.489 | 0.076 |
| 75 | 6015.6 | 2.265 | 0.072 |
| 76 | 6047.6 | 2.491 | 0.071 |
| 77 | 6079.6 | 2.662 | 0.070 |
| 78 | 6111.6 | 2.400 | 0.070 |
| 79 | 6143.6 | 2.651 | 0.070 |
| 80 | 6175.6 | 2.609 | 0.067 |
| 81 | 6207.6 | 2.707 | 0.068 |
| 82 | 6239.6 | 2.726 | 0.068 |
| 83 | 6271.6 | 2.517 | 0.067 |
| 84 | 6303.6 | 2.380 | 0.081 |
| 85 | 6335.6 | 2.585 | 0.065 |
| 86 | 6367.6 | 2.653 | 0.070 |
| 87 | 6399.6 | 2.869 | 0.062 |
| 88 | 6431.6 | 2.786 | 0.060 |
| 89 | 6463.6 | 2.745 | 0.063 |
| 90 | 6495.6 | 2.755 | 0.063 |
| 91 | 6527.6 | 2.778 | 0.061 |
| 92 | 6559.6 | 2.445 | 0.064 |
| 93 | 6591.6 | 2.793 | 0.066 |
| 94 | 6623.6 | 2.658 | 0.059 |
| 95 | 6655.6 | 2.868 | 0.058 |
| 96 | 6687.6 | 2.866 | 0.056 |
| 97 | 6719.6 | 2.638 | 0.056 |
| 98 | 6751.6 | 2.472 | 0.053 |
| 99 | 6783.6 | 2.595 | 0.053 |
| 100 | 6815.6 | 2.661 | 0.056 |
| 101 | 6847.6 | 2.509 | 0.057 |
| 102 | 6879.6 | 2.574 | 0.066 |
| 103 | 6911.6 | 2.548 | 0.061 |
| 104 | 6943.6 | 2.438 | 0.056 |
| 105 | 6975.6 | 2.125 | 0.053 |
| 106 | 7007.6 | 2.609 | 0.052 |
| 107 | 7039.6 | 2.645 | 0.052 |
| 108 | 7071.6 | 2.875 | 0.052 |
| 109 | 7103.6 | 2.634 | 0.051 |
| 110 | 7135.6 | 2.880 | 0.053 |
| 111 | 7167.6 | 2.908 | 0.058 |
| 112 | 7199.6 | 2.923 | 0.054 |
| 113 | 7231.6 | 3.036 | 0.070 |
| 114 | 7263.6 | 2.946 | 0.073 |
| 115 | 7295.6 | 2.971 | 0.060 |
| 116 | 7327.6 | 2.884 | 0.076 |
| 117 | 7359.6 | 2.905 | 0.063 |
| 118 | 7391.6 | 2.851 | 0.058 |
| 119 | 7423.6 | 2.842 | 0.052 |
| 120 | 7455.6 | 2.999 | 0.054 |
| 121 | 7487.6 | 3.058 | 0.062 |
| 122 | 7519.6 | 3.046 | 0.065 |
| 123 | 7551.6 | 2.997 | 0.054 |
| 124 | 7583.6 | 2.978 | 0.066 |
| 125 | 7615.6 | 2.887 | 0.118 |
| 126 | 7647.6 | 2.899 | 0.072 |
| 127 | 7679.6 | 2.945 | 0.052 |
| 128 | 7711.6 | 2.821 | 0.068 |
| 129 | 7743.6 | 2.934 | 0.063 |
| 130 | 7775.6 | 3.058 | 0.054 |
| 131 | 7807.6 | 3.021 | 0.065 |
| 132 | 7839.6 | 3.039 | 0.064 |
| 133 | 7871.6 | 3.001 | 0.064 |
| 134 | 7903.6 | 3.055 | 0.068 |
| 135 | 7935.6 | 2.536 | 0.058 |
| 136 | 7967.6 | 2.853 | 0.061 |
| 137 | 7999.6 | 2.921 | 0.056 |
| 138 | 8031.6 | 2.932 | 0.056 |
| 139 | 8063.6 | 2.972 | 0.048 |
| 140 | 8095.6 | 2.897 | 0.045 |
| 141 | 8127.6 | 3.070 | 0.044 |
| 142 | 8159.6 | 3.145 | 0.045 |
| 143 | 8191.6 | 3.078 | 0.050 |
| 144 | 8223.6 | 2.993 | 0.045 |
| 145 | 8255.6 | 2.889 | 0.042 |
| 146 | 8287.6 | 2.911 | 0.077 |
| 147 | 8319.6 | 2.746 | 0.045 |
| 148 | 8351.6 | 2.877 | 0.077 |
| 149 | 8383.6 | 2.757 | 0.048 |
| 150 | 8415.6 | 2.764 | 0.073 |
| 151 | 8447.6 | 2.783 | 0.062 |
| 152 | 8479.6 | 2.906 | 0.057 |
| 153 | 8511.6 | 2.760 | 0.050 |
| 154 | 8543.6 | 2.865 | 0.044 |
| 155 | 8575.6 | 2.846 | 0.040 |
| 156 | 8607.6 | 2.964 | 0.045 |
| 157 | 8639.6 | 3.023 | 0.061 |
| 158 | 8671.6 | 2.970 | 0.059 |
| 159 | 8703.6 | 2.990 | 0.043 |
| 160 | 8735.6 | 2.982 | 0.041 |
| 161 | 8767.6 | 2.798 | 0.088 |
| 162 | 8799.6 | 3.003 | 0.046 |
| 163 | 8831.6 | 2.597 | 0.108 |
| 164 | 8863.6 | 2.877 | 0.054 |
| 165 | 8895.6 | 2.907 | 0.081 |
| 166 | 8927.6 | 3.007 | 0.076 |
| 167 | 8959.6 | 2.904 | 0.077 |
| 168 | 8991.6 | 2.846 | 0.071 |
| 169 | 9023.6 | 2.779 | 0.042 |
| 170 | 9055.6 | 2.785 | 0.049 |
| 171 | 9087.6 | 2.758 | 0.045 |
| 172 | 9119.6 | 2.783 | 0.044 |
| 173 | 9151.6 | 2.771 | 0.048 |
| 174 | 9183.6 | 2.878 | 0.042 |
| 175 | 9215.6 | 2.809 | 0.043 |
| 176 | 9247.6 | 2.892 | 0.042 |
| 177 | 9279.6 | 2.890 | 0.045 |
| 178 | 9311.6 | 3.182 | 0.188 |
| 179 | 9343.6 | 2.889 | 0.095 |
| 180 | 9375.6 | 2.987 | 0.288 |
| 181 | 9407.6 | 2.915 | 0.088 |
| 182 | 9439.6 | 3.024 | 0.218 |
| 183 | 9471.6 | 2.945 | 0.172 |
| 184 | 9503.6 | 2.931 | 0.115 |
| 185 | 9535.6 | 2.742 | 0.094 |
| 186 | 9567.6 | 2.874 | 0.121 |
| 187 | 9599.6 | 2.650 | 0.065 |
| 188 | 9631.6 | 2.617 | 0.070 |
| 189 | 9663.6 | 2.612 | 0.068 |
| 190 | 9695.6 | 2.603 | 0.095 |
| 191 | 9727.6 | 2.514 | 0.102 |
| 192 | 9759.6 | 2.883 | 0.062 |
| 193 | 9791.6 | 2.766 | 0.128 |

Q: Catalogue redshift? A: 0.35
